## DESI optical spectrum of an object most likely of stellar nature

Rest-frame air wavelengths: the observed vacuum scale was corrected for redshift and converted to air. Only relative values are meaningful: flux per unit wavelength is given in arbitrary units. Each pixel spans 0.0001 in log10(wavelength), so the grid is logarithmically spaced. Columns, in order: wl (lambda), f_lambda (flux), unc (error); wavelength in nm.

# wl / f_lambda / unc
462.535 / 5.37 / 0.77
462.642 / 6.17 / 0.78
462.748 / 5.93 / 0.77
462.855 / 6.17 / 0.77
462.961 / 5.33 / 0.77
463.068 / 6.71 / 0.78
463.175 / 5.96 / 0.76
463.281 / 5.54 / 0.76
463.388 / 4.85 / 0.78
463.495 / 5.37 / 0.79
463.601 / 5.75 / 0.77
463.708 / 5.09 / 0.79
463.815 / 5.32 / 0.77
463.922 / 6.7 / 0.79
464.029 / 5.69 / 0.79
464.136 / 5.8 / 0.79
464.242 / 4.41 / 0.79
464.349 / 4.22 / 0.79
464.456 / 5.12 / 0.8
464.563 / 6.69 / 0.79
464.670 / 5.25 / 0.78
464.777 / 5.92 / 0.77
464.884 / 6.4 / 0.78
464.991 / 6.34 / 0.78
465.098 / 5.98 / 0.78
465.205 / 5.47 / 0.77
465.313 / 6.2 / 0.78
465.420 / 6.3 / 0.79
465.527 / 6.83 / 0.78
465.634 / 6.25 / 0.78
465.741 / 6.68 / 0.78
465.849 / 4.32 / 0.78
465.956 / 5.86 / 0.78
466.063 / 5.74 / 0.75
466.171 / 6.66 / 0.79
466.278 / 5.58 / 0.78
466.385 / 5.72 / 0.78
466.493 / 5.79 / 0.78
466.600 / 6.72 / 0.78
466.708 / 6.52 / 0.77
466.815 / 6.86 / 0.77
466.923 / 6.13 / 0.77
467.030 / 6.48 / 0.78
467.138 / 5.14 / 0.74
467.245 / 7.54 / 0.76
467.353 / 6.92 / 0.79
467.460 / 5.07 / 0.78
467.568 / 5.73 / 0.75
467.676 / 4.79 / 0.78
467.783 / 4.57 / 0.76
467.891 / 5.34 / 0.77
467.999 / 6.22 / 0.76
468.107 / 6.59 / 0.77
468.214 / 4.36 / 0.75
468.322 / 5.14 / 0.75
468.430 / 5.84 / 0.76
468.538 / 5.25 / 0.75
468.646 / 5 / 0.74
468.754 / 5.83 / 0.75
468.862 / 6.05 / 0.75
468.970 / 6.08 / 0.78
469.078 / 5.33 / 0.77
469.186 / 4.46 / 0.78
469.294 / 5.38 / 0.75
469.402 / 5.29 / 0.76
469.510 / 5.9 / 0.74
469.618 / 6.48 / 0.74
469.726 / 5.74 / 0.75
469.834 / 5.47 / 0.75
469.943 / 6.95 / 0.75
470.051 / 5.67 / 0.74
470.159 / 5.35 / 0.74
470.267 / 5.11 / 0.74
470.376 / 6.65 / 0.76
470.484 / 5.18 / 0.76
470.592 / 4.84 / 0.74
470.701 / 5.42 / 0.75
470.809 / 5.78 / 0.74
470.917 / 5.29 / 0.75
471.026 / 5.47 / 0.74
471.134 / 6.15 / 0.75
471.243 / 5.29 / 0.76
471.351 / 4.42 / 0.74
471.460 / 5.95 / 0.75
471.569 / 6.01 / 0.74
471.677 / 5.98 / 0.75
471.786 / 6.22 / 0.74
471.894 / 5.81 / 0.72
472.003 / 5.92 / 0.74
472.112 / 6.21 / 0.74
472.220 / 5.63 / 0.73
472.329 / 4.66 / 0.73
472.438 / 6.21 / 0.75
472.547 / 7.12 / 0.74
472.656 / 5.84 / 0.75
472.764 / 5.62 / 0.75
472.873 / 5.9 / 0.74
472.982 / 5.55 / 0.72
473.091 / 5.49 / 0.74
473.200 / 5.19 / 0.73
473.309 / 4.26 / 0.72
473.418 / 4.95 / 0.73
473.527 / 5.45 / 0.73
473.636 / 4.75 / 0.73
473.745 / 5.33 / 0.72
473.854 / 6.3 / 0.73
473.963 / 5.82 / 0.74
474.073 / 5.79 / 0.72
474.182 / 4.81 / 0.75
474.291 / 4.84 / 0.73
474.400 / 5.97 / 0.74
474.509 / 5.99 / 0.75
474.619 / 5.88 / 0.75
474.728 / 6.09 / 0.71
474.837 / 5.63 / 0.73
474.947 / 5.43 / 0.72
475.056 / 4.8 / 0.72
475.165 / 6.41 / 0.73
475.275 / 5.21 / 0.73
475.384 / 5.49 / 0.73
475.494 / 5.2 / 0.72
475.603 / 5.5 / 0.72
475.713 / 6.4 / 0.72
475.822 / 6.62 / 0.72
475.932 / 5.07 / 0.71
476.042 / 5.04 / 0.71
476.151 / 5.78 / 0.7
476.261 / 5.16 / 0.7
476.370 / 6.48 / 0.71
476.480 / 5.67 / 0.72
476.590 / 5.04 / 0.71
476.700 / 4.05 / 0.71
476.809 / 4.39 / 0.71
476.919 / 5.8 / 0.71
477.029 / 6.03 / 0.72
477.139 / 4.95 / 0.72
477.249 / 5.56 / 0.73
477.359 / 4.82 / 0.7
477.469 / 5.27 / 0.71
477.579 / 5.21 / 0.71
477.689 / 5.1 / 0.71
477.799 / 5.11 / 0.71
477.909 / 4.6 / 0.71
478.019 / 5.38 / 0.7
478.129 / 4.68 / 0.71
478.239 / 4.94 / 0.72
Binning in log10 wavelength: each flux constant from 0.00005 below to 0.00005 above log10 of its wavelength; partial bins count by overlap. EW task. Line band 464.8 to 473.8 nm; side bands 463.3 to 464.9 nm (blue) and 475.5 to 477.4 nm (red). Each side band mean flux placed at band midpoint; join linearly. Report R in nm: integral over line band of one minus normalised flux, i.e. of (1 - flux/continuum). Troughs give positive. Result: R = -0.447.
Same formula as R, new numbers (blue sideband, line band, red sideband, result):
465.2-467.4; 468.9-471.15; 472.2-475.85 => 0.11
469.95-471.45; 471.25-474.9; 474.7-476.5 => -0.04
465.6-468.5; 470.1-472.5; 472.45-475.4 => 0.02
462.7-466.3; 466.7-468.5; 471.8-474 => -0.03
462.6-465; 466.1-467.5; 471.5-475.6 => -0.15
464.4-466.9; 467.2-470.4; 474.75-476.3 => 0.13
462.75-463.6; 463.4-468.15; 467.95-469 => -0.15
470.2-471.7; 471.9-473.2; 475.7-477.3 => -0.07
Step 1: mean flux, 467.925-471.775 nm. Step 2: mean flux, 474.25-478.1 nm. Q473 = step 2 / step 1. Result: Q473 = 0.97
